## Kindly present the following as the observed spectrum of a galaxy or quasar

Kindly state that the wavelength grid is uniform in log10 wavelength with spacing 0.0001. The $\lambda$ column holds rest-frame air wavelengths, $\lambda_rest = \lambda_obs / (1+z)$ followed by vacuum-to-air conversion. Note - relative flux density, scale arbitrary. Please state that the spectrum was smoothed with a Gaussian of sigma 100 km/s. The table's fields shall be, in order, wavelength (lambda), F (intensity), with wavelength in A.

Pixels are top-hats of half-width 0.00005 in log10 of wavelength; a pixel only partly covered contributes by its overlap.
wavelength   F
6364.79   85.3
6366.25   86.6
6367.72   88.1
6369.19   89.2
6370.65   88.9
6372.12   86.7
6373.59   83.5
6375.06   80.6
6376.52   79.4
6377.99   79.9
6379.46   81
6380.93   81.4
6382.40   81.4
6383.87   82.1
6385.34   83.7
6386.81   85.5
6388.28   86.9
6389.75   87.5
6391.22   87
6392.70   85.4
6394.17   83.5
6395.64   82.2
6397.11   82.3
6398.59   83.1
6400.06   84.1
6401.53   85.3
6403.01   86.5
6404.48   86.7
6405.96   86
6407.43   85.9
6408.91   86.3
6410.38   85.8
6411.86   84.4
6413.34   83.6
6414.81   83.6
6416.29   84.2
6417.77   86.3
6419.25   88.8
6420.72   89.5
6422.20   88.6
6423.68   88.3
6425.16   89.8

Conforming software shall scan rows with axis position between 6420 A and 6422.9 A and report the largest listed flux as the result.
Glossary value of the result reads 89.5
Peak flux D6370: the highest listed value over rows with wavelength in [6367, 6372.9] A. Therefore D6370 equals 89.2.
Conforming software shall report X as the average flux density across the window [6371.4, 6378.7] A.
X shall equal 82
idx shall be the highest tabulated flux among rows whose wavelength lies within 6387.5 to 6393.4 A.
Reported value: 87.5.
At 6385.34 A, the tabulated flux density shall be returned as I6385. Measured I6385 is 83.7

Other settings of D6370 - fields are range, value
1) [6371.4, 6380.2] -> 86.7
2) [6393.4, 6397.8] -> 83.5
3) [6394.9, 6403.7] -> 86.5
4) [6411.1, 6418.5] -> 86.3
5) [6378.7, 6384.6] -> 82.1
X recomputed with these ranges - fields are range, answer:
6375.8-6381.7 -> 80.4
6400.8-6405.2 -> 86.1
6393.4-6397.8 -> 82.8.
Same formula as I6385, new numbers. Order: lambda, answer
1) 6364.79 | 85.3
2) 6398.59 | 83.1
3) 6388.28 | 86.9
